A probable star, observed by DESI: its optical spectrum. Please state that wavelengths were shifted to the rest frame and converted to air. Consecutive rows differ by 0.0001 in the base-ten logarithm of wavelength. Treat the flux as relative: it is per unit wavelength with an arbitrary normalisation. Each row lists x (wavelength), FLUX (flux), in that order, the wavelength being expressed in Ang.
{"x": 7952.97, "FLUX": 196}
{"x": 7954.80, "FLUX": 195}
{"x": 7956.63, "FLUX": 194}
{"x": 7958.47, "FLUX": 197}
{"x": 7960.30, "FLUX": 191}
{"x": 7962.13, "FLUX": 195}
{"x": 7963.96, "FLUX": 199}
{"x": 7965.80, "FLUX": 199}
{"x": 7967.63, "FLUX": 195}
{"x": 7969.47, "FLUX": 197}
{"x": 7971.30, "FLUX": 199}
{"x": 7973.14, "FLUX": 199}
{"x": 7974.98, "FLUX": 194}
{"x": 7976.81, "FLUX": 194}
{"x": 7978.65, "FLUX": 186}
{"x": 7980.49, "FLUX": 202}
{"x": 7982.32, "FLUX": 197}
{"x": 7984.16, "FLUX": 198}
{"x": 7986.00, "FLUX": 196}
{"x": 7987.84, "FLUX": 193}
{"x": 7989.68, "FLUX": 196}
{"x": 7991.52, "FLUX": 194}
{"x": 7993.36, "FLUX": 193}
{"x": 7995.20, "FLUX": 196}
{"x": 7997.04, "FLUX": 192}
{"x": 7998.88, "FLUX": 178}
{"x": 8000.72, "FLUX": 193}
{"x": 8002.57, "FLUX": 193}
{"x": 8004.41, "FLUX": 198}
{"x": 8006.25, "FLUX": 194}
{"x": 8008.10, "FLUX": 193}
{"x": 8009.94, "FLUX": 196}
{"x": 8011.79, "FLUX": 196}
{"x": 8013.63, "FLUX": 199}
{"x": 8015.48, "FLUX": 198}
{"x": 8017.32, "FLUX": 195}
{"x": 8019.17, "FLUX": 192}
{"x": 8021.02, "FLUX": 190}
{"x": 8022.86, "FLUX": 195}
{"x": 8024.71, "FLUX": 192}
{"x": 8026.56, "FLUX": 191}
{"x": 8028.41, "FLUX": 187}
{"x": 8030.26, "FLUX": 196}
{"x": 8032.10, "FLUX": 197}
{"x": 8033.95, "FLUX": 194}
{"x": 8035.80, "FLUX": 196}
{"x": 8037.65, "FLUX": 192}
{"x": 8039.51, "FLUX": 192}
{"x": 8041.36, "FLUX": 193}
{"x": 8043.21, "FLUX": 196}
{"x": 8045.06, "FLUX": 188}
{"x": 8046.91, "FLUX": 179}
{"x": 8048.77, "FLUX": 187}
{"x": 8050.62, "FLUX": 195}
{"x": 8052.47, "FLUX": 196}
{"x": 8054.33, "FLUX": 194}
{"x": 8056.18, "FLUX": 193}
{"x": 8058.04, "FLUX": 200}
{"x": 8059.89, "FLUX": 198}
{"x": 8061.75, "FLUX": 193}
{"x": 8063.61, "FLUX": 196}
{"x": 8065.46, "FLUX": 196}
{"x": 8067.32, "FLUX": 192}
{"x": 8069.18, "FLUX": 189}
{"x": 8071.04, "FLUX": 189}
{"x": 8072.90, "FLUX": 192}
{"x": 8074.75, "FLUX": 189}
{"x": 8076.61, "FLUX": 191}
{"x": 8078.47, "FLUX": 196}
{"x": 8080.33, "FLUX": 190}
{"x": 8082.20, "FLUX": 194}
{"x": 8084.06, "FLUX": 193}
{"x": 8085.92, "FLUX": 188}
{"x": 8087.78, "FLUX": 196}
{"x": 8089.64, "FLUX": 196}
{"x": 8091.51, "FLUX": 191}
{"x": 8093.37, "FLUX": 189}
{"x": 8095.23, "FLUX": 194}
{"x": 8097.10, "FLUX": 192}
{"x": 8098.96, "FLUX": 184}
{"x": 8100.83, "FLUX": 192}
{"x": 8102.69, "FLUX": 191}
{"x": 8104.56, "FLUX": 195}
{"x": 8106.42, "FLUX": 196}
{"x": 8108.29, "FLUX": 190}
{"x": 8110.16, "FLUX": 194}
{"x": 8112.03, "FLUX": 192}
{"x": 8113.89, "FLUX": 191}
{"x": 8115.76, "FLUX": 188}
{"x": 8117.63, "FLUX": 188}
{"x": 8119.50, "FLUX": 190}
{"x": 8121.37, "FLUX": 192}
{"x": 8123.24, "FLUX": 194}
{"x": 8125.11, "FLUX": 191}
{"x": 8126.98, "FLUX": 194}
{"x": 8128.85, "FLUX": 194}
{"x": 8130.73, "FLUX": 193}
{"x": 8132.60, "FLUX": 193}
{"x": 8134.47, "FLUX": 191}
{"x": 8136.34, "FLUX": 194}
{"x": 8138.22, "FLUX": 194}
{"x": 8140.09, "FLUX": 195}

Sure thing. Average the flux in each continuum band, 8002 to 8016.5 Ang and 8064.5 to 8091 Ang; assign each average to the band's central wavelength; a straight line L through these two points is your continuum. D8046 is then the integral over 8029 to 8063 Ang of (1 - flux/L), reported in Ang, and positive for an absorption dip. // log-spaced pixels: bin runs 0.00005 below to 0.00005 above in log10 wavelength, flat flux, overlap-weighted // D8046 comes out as 0.1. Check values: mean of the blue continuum 196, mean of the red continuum 192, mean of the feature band 193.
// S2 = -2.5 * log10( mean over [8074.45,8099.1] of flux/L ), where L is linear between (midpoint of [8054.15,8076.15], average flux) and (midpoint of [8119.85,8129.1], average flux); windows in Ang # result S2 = 0.01 mag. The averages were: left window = 193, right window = 193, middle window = 192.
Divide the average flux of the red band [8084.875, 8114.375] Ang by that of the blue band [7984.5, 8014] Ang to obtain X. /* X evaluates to 0.99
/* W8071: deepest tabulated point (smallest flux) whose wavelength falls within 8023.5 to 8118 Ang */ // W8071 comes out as 179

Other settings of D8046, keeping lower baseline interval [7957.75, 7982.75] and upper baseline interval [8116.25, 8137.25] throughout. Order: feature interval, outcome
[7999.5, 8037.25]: 0.1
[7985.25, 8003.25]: 0.3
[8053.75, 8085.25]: 0.1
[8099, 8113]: 0.0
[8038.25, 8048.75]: 0.3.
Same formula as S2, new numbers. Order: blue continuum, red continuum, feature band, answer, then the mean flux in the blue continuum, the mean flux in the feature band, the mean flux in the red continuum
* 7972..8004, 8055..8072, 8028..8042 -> 0.00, 194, 194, 194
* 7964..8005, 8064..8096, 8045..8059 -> 0.01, 195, 192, 192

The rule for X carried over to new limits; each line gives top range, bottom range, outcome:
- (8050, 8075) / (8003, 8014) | 0.99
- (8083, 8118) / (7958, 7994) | 0.98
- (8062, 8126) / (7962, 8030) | 0.99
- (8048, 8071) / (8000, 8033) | 1.00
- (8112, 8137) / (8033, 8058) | 1.00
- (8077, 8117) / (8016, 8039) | 0.99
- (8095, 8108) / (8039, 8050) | 1.01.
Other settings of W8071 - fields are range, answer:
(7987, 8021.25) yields 178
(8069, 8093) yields 188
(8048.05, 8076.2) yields 187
